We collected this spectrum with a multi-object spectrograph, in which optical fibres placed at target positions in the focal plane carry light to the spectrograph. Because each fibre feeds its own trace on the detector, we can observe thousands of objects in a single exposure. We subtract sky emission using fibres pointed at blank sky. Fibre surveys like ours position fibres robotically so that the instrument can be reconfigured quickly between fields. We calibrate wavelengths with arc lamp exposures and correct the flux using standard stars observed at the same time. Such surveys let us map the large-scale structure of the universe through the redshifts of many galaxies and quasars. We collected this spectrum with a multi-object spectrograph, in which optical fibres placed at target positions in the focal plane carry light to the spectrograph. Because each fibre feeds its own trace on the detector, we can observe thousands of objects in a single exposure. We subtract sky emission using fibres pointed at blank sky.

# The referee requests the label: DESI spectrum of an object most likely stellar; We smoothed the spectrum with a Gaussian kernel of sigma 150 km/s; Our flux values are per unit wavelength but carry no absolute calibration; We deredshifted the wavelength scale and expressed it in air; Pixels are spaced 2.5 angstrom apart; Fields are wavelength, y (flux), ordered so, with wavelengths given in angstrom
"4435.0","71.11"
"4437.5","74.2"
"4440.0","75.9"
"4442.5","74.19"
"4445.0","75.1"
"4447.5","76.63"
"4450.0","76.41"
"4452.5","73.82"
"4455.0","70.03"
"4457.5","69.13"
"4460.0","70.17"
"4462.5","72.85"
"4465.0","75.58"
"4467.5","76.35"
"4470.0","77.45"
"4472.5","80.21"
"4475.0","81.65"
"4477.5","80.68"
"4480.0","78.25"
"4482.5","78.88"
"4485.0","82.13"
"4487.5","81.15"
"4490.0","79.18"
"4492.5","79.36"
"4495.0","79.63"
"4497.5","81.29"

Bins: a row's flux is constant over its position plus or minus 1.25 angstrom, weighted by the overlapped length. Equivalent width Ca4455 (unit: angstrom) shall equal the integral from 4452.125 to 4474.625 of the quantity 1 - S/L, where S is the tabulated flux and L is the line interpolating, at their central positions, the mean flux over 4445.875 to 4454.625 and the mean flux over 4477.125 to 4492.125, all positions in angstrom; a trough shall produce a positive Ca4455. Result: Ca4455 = 0.8 angstrom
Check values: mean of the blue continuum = 75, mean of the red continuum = 80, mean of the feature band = 74.3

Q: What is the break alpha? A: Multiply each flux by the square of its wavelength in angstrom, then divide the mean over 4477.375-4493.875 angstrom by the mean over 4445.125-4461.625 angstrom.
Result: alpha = 1.1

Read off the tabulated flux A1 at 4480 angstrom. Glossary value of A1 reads 78.25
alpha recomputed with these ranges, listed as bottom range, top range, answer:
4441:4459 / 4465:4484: 1.08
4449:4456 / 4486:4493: 1.11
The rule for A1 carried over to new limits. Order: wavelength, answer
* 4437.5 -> 74.2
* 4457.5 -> 69.13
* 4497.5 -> 81.29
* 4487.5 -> 81.15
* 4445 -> 75.1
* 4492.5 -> 79.36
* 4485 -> 82.13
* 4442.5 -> 74.19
